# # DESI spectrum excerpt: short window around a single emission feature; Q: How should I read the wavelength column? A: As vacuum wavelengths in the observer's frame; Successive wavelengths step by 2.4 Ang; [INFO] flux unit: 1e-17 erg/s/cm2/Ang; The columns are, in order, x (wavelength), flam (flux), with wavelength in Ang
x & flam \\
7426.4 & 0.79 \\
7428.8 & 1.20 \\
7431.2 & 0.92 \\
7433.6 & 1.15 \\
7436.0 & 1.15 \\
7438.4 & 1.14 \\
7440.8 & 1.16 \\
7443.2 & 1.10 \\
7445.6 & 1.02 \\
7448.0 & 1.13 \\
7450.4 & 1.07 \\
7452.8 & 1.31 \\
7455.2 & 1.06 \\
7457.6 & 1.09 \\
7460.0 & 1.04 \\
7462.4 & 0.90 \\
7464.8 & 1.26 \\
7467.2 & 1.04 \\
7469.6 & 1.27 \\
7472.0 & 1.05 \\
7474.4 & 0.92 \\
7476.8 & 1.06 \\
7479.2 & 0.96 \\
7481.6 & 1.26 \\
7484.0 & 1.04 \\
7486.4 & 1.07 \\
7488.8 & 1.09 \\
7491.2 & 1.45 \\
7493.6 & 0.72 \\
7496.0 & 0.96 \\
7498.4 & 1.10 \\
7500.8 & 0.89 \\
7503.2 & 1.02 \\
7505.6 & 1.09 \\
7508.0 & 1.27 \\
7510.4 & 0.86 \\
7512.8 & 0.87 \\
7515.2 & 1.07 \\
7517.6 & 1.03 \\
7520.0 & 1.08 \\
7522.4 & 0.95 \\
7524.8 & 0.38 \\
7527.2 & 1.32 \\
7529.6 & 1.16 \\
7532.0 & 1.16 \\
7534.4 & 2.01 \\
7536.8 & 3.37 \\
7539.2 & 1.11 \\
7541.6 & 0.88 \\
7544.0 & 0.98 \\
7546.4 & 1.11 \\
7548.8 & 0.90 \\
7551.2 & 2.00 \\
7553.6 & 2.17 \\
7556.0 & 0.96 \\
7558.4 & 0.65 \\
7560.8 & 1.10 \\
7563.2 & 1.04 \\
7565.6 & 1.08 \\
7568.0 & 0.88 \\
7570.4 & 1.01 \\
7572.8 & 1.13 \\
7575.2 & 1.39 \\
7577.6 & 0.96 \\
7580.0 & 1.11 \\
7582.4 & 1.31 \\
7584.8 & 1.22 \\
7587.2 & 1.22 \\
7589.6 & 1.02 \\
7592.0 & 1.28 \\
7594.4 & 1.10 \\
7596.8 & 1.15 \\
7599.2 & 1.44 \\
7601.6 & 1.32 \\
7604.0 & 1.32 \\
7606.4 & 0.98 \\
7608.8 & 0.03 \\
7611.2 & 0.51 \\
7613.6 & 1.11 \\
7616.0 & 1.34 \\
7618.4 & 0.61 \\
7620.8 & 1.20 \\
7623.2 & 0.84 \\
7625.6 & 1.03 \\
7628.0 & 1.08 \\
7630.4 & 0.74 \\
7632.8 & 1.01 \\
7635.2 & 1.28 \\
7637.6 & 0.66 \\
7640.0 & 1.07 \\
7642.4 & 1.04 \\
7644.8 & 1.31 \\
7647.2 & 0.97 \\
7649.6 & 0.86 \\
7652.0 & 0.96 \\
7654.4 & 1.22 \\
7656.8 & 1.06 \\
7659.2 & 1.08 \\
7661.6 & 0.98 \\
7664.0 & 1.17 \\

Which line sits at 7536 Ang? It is [S II] 6716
